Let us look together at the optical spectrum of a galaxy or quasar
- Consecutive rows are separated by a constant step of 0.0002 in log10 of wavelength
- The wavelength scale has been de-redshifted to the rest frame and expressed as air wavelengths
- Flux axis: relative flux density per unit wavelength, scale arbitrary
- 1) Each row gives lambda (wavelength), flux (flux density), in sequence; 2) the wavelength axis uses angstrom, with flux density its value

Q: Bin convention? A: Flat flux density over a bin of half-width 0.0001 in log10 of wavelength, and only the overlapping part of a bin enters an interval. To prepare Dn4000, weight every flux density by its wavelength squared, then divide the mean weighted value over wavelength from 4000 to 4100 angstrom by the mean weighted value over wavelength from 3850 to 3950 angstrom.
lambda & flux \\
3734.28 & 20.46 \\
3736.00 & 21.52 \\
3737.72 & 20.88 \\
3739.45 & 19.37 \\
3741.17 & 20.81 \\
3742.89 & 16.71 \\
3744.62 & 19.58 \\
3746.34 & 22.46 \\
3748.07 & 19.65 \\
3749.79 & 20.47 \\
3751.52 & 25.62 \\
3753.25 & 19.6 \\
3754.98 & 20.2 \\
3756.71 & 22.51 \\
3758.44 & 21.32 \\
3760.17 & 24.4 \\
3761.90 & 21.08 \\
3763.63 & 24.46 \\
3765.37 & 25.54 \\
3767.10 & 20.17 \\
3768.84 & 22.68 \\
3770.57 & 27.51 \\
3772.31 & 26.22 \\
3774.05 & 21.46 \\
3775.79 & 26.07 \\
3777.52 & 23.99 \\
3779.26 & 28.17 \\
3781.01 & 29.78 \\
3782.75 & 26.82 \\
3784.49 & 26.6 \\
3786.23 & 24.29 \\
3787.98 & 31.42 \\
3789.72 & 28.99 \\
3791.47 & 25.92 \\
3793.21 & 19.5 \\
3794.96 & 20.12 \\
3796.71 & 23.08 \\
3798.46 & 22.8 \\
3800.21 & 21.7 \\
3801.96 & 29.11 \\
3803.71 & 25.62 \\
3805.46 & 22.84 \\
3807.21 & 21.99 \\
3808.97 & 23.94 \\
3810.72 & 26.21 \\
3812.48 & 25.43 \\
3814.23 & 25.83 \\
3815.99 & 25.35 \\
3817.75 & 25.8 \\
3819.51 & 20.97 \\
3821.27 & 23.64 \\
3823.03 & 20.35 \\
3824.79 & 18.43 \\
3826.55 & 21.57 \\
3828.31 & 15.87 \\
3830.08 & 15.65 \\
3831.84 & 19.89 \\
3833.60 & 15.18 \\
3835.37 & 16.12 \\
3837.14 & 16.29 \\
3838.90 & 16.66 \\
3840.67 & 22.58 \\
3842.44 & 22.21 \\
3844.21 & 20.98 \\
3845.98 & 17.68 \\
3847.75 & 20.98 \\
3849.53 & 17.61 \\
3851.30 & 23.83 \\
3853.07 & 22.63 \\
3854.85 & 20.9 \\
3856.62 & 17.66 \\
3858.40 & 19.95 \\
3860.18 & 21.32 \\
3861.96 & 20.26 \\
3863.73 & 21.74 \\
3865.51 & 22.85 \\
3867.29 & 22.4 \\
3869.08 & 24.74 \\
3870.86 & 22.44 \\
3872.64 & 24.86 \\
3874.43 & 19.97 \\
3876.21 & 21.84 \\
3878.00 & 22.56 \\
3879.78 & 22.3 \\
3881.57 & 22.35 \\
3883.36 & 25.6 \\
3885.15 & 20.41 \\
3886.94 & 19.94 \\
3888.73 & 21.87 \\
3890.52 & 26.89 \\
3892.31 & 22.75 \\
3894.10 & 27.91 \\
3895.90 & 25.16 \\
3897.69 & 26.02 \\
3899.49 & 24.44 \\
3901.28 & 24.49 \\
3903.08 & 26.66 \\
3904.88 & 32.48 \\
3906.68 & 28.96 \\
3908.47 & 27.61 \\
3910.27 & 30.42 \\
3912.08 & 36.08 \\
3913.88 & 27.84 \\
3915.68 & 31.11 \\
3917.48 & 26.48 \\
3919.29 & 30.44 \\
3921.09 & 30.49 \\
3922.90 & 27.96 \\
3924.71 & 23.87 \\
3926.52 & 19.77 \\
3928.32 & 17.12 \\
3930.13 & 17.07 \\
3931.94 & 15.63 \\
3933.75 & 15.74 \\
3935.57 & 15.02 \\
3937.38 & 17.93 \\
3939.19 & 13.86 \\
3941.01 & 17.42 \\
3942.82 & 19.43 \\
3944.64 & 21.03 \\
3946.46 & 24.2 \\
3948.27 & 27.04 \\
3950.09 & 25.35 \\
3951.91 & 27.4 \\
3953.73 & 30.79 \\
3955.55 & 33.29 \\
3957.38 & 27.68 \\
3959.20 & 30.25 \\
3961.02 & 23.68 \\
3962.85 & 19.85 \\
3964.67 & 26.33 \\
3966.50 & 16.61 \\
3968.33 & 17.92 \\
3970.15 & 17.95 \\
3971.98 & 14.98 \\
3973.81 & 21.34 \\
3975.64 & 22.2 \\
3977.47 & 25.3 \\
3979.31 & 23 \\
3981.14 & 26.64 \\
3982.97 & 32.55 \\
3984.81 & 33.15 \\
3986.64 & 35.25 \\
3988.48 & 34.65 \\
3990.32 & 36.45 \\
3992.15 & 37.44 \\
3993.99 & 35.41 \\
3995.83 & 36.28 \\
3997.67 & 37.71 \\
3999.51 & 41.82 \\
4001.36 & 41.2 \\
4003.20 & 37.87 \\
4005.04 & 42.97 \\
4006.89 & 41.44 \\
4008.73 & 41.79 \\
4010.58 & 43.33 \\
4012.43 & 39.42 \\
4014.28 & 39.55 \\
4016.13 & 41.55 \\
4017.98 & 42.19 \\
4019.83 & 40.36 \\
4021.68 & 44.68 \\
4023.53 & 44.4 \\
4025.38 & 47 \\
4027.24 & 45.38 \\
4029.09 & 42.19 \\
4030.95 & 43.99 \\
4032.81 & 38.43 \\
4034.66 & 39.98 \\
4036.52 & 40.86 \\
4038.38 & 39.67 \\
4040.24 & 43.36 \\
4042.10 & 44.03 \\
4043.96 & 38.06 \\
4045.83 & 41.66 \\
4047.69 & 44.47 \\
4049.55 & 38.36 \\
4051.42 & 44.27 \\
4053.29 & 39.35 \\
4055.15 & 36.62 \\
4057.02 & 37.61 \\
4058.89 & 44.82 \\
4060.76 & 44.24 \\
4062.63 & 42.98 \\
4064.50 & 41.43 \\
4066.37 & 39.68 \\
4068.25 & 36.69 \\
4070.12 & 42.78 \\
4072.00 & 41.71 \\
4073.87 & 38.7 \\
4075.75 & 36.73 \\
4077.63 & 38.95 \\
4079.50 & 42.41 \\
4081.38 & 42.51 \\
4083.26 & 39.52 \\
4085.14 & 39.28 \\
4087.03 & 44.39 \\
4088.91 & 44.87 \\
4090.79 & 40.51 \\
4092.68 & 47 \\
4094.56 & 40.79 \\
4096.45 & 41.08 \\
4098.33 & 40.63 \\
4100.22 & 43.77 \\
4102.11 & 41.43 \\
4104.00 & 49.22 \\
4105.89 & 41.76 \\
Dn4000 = 1.92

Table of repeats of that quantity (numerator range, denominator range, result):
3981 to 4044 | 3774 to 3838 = 1.92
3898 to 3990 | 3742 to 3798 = 1.15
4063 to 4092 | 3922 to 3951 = 2.20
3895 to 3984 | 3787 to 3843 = 1.16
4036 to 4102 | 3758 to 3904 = 2.04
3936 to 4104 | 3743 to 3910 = 1.73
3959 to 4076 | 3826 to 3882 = 1.96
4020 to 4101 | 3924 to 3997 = 1.78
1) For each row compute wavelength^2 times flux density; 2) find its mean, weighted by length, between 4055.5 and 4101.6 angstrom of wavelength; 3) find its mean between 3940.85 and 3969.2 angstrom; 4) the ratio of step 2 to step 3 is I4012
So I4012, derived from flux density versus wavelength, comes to 1.80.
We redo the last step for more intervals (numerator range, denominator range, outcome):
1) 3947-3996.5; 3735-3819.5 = 1.28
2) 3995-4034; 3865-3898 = 1.91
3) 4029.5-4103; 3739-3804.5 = 2.03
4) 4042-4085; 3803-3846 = 2.17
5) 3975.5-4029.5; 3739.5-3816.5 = 1.79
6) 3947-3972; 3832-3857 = 1.34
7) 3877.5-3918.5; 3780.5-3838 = 1.20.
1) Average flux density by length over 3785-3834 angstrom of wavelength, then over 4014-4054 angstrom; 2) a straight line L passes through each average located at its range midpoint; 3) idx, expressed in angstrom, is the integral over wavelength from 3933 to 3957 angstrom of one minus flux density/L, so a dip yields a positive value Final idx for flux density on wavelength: 8.5 angstrom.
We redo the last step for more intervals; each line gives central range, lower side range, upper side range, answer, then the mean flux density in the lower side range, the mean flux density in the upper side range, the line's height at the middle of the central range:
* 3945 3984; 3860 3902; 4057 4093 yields 8.1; 23.2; 41.3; 31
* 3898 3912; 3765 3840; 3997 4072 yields 1.3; 23.1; 41.5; 31.2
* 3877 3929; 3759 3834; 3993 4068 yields 9.5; 23.7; 41.2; 31.7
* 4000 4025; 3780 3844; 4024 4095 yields -2.5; 22.7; 41.5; 37.9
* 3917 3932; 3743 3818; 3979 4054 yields 4.5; 24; 39.7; 33.6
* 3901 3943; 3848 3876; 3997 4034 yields 7.4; 21.5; 41.9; 29.5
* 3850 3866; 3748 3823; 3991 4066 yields 4.5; 24.2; 41.2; 29.2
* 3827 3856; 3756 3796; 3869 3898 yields 5.8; 24.7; 23.3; 23.9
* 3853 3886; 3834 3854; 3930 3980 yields -2.9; 19.7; 21.8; 20.2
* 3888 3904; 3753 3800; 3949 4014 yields 1.7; 24.3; 30.9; 28.2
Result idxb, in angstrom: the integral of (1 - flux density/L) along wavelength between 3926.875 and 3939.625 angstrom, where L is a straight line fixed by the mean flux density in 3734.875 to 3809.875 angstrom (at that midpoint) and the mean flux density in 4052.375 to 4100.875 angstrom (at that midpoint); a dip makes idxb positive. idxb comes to 6.4 angstrom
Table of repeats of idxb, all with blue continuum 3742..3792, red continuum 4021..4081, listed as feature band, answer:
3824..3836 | 4.4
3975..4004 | 3.1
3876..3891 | 4.1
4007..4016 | -0.5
